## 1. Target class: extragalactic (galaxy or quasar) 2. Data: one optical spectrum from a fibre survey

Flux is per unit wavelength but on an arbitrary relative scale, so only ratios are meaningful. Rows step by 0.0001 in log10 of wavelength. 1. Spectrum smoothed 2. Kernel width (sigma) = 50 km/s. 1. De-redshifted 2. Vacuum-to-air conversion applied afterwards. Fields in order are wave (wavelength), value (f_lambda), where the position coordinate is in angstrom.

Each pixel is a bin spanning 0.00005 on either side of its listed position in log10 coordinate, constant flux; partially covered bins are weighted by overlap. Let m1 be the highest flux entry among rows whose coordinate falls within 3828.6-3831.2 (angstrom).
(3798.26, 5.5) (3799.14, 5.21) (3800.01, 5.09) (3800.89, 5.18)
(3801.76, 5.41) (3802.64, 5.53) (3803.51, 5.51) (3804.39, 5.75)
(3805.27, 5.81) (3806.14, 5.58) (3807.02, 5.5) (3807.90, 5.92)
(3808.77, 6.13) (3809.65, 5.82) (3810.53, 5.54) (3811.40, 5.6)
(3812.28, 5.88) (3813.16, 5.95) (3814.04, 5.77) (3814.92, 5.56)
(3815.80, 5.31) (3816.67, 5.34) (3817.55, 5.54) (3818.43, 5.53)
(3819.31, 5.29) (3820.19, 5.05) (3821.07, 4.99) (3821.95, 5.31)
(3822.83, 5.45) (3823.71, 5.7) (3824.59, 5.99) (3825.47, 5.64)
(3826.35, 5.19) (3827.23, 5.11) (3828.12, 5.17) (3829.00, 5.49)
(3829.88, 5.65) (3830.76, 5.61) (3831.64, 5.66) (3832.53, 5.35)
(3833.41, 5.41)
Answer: 5.65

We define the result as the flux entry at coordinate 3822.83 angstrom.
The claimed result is 5.45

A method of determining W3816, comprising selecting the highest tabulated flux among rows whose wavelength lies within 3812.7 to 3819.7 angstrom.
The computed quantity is 5.95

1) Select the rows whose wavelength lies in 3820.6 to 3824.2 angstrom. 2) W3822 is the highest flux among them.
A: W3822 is 5.7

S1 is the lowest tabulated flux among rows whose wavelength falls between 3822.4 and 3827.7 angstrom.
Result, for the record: 5.11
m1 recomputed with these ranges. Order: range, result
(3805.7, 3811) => 6.13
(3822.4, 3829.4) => 5.99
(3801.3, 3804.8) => 5.75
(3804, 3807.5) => 5.81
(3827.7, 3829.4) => 5.49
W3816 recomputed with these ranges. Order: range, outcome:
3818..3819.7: 5.53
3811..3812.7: 5.88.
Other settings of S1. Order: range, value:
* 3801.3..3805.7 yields 5.41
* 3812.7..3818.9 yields 5.31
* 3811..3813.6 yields 5.6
